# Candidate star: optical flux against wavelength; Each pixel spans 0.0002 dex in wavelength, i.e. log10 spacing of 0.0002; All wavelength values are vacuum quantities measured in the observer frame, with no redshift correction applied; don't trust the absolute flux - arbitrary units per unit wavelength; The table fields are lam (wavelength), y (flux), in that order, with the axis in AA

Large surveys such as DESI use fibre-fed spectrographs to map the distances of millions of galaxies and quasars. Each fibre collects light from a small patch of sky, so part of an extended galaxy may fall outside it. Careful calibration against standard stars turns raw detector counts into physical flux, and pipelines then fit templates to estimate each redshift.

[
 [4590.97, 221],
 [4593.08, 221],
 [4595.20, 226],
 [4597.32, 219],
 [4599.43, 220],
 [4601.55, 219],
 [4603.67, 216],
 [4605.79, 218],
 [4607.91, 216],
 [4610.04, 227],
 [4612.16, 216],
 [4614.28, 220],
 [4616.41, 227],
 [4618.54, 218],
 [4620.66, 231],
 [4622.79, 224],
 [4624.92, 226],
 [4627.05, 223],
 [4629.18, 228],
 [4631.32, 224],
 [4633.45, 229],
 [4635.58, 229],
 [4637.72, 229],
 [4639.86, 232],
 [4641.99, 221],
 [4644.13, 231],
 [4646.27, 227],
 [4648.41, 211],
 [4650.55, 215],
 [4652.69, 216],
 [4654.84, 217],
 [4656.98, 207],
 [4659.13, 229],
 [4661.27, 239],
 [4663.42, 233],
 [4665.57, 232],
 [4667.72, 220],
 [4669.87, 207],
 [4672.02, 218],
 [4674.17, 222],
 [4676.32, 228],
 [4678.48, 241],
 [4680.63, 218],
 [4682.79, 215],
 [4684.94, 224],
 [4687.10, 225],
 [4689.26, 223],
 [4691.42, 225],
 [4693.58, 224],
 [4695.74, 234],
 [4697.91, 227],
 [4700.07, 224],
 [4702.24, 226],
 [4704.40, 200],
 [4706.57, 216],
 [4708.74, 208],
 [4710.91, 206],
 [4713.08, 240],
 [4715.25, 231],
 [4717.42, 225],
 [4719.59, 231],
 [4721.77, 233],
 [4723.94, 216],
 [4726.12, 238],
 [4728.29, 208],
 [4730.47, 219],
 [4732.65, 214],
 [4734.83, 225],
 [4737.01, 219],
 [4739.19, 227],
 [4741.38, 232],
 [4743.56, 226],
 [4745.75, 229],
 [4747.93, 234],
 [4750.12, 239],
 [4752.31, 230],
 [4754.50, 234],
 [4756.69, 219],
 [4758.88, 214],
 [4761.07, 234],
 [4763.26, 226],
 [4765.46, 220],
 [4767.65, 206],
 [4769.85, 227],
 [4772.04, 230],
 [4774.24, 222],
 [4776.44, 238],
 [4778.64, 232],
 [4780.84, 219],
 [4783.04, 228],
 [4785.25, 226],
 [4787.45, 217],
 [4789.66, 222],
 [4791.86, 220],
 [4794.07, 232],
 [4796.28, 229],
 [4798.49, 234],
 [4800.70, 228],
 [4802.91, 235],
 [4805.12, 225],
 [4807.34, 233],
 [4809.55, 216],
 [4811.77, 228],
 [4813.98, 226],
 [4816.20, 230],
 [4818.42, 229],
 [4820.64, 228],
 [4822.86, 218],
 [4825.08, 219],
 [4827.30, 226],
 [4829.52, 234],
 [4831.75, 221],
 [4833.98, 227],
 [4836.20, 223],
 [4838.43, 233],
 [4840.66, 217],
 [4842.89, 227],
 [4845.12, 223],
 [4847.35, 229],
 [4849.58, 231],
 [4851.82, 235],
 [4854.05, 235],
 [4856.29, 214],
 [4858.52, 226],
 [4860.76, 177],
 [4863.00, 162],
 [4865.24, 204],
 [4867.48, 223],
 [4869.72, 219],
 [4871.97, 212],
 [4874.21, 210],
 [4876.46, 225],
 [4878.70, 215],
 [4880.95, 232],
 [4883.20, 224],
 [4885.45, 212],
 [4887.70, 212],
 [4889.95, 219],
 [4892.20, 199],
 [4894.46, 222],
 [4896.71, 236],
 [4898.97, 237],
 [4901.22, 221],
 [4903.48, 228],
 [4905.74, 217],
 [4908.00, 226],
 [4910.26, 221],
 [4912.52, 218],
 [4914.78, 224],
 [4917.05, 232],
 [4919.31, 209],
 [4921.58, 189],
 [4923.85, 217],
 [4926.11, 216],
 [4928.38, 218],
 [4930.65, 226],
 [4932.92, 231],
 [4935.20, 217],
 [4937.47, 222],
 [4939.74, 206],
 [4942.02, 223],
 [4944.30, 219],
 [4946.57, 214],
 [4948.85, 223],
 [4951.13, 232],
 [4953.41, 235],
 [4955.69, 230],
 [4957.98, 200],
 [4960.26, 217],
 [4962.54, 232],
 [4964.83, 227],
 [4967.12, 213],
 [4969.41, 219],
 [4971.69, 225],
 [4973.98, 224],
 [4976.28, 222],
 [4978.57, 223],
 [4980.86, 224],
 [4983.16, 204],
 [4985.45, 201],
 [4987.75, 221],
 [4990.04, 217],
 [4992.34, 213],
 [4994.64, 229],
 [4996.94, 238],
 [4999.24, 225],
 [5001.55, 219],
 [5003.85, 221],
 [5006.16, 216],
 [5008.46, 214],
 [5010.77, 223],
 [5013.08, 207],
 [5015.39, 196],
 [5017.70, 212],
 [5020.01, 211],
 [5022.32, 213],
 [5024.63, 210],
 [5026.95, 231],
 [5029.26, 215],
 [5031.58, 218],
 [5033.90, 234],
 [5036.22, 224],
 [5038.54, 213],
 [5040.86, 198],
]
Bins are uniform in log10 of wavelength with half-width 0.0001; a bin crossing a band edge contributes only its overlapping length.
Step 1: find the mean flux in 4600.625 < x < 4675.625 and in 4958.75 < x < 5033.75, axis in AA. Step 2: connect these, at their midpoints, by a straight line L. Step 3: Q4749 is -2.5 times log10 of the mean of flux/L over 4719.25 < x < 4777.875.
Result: -0.02 mag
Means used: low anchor 223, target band 226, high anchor 218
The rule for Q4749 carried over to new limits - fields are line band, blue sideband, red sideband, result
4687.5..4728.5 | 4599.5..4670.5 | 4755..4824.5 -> 0.005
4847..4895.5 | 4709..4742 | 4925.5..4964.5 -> 0.035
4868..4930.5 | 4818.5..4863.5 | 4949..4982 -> 0.015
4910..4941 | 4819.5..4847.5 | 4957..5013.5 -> 0.019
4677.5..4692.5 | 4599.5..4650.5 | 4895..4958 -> -0.007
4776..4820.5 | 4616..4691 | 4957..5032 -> -0.029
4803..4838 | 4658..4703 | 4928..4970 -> -0.013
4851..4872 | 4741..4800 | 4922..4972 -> 0.066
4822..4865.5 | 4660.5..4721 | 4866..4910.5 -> 0.009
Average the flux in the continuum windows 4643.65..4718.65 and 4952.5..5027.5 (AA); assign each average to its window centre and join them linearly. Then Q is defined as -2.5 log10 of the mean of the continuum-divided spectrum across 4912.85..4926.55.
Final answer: 0.02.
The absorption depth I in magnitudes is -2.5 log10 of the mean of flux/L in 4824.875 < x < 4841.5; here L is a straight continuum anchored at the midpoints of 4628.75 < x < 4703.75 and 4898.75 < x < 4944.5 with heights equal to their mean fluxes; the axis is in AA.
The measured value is -0.02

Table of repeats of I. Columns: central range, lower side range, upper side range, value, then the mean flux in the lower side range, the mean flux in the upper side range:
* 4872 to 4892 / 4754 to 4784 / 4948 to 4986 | 0.03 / 225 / 221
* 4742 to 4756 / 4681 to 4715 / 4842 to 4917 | -0.05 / 221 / 219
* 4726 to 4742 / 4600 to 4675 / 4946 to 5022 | 0.00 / 223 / 219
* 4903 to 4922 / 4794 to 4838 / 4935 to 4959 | 0.02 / 227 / 220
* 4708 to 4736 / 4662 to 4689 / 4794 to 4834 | 0.01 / 224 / 227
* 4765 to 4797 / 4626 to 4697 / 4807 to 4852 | 0.00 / 224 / 226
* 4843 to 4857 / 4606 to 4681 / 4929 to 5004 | -0.03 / 224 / 221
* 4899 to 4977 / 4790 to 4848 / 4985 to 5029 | 0.00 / 226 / 217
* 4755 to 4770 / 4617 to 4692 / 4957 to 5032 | 0.00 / 224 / 218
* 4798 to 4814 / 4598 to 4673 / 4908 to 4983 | -0.03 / 223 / 220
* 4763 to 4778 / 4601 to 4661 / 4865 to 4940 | -0.02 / 223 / 219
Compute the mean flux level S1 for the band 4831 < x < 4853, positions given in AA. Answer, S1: 227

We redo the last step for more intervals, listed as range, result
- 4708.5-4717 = 223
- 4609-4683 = 224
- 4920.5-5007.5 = 220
